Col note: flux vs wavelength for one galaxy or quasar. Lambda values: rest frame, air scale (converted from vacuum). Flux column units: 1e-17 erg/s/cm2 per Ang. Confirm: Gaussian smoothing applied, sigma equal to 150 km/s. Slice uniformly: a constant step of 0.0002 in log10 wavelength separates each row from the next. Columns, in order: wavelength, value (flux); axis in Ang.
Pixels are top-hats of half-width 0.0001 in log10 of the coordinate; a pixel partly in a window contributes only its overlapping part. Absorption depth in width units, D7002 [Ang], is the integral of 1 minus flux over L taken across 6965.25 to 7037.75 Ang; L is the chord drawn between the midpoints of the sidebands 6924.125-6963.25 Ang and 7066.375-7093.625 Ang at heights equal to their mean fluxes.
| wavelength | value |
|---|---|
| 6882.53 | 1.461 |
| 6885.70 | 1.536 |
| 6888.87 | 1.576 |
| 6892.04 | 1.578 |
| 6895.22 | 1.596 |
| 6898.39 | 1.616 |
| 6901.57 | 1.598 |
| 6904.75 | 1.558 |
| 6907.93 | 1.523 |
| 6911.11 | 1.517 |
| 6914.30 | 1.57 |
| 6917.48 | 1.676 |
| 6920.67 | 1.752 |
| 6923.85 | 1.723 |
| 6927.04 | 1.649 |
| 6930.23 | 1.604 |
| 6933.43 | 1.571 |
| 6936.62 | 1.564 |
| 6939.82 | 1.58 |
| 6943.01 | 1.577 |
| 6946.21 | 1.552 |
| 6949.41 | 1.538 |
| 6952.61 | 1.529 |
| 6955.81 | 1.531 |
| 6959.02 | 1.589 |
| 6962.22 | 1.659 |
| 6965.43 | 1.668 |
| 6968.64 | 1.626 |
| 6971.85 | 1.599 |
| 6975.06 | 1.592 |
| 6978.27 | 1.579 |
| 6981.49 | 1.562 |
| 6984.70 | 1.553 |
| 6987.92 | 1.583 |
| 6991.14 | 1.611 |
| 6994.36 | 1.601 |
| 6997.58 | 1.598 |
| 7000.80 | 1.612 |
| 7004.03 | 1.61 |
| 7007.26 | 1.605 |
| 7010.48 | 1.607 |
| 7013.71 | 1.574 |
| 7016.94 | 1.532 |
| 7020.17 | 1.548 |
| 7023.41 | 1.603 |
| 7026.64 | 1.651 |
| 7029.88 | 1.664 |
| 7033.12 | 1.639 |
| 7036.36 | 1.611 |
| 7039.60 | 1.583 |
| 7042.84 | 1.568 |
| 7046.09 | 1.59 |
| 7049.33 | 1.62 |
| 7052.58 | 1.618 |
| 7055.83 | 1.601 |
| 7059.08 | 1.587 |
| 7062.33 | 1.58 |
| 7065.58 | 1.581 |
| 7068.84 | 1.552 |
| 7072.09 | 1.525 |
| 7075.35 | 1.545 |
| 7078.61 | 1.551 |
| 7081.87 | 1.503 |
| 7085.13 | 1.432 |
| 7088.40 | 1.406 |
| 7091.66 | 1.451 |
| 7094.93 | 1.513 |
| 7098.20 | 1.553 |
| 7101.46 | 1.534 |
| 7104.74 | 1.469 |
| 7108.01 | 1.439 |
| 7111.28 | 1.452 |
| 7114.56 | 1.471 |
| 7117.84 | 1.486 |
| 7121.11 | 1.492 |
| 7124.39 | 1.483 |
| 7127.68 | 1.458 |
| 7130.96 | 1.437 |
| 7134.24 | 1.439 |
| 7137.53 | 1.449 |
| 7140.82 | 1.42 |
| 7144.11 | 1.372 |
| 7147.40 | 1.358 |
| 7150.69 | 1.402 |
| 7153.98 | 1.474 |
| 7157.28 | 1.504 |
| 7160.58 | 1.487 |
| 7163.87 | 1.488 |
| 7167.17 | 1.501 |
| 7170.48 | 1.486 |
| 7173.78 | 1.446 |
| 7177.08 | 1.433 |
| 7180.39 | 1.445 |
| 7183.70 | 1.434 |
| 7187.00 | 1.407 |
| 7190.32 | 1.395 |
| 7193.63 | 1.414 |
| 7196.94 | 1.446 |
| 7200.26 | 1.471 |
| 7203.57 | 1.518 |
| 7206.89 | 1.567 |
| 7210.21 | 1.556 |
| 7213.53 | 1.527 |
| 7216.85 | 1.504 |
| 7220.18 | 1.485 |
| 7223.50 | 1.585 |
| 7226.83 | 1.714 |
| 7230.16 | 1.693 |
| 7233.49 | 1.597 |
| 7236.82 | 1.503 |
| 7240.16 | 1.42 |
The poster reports -2.5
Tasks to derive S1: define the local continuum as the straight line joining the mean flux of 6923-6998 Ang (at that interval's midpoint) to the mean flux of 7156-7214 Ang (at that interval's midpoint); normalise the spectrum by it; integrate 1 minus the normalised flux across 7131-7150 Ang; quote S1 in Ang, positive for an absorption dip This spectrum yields 1.10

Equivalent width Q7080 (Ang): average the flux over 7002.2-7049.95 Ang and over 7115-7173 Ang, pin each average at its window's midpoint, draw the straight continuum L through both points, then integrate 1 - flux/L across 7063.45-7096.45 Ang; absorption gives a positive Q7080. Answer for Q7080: 0.6 Ang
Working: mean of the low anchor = 1.6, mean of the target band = 1.51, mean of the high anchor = 1.46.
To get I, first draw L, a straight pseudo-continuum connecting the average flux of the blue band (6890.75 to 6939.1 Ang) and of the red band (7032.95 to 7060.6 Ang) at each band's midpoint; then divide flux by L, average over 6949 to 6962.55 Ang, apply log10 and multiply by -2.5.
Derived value 0.03 mag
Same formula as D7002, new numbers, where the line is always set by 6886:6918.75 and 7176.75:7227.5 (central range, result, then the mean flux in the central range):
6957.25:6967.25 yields -0.49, 1.64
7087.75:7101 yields 0.27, 1.49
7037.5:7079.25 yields -1.23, 1.58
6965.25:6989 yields -0.53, 1.59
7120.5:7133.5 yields 0.42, 1.46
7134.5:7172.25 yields 1.42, 1.45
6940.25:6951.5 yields 0.06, 1.56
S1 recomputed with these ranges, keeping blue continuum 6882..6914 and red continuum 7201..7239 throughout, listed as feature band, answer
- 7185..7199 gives 1.3 Ang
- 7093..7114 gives 1.0 Ang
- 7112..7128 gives 0.9 Ang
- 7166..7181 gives 1.0 Ang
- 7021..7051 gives -1.0 Ang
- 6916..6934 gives -1.2 Ang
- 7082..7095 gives 0.9 Ang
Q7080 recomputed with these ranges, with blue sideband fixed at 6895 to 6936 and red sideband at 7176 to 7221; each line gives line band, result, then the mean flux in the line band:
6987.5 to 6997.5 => -0.2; 1.6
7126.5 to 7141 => 0.6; 1.44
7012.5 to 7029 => -0.3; 1.59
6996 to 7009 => -0.3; 1.61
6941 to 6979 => 0.1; 1.59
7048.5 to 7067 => -0.7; 1.6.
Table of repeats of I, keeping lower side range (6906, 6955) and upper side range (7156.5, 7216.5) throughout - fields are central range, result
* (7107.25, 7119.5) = 0.03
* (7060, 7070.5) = -0.03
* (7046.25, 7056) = -0.05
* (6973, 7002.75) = -0.01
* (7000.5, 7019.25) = -0.02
